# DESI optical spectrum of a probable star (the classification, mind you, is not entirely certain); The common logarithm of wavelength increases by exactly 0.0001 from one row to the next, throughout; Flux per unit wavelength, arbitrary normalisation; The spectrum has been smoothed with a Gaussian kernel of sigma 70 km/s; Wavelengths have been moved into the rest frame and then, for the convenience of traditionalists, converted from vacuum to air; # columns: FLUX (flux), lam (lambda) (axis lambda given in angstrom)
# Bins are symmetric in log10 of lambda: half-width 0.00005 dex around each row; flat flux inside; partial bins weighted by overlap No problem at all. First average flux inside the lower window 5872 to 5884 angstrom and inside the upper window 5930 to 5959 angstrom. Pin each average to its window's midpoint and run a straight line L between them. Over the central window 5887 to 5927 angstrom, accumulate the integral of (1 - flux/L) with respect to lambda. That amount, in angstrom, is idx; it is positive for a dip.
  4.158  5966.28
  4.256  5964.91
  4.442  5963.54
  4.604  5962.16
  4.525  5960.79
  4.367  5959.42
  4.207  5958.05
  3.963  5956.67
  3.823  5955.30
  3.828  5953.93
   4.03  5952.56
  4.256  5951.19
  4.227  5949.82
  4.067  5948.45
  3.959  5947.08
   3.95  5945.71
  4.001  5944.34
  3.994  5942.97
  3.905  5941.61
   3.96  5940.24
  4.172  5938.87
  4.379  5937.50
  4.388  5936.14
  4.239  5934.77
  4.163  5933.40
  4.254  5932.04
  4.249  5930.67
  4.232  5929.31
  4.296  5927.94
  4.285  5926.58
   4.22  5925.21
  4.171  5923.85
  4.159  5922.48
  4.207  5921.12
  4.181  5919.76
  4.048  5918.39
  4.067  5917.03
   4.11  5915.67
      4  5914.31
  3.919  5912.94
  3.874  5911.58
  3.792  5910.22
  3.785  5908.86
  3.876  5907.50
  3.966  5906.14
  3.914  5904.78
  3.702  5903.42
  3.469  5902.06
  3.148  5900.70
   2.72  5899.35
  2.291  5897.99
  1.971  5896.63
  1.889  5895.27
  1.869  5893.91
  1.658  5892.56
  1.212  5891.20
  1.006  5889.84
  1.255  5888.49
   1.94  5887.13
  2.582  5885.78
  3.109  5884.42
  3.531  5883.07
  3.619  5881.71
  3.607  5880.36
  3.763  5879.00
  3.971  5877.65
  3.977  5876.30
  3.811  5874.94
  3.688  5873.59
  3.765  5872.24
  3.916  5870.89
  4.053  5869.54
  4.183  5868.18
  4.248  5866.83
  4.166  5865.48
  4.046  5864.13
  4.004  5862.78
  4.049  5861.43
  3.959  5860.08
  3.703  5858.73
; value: 6.90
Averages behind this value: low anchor 3.73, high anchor 4.1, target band 3.24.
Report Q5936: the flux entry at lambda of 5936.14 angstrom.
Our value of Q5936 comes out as 4.388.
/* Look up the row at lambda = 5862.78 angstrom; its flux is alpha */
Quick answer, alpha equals 4.004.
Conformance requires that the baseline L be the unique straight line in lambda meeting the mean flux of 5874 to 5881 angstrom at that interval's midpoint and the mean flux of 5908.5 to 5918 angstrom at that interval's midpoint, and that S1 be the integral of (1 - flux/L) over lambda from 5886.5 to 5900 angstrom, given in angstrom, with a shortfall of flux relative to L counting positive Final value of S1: 7.3 angstrom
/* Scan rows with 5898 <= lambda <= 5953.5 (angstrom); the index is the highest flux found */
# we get 4.388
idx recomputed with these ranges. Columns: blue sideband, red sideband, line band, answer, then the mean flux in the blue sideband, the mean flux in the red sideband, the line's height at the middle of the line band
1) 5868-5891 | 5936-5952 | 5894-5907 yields 2.0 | 3.22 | 4.1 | 3.5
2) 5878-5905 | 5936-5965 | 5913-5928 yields -3.5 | 2.61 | 4.14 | 3.36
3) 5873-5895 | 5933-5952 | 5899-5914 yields -1.8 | 2.77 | 4.12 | 3.29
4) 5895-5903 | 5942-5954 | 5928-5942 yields -2.0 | 2.65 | 4.04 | 3.68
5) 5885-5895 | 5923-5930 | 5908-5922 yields -2.4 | 1.67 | 4.24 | 3.43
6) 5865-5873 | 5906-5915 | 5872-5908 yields 9.5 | 4.05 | 3.88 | 3.96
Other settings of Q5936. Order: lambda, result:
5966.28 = 4.158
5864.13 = 4.046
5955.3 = 3.823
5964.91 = 4.256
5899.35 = 2.72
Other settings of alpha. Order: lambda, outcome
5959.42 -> 4.367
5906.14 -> 3.966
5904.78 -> 3.914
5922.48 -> 4.159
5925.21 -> 4.22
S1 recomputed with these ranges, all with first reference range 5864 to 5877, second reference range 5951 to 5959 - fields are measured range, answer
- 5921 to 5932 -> -0.6 angstrom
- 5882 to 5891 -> 3.9 angstrom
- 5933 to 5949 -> -0.4 angstrom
